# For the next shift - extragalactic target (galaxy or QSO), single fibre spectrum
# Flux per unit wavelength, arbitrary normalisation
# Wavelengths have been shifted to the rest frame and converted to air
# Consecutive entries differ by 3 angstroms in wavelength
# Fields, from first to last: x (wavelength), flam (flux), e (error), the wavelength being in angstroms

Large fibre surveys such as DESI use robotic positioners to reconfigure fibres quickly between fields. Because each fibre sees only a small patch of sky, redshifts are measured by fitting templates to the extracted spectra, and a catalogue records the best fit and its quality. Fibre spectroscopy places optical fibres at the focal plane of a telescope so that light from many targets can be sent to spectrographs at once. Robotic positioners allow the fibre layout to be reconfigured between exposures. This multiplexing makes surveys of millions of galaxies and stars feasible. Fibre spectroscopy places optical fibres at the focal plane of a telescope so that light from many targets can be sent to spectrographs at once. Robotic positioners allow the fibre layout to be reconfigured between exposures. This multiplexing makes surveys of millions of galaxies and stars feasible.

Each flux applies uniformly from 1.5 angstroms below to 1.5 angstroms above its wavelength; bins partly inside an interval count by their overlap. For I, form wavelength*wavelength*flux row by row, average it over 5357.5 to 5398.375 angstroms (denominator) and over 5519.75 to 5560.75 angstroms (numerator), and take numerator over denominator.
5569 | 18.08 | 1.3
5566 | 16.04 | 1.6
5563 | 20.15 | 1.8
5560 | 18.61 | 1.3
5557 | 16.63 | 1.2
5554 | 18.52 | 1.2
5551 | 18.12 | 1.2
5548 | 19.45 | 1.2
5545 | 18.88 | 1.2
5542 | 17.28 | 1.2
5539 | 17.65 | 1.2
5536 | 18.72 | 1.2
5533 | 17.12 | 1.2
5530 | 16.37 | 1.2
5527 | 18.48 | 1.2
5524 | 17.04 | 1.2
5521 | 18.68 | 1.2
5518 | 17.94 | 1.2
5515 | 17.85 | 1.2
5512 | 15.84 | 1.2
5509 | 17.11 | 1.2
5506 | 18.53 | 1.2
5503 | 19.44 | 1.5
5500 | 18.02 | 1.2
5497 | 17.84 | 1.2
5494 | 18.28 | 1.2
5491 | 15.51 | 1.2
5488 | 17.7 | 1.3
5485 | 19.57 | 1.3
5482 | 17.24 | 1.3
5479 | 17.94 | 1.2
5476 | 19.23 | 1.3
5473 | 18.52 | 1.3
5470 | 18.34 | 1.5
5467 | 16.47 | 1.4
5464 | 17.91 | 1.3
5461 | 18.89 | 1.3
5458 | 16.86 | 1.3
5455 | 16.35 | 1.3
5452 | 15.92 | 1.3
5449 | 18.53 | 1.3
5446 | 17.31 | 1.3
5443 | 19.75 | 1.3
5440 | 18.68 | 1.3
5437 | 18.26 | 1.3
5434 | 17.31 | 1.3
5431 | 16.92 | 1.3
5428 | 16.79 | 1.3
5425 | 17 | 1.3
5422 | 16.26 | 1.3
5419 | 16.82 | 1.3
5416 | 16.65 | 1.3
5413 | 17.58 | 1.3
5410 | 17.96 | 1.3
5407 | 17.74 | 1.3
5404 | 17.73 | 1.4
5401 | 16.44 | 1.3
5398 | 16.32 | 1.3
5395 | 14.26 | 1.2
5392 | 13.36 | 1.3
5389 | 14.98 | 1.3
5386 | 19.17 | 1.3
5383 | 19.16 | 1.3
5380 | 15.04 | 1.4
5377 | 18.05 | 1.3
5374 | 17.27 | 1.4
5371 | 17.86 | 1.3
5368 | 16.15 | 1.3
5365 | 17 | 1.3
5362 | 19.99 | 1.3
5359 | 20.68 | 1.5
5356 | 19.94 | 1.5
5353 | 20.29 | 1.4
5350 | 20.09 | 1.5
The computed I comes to 1.1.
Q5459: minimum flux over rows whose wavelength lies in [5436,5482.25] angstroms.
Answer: 15.92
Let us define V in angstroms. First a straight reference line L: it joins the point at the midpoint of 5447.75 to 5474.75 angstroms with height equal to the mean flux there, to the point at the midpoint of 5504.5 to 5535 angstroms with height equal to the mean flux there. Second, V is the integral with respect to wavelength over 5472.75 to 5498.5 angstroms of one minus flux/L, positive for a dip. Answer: -0.6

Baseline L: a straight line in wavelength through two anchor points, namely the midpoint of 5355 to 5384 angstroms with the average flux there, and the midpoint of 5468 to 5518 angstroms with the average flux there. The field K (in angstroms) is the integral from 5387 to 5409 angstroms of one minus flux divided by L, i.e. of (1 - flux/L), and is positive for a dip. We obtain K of 2.5 angstroms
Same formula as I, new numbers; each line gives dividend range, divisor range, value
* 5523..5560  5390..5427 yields 1.14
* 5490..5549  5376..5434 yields 1.11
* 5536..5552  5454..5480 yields 1.05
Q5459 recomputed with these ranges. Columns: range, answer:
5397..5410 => 16.32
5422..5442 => 16.26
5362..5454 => 13.36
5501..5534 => 15.84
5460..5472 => 16.47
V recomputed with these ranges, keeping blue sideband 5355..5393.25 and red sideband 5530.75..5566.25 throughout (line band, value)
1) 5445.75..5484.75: 0.3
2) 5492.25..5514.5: 0.2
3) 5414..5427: 0.7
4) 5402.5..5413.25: 0.0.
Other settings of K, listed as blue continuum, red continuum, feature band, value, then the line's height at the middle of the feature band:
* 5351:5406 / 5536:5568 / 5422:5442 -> 0.24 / 17.7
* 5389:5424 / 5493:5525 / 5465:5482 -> -0.64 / 17.4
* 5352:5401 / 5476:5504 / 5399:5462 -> 1.03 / 17.7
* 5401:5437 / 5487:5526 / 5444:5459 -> 0.24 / 17.4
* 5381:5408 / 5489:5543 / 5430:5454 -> -1.21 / 17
